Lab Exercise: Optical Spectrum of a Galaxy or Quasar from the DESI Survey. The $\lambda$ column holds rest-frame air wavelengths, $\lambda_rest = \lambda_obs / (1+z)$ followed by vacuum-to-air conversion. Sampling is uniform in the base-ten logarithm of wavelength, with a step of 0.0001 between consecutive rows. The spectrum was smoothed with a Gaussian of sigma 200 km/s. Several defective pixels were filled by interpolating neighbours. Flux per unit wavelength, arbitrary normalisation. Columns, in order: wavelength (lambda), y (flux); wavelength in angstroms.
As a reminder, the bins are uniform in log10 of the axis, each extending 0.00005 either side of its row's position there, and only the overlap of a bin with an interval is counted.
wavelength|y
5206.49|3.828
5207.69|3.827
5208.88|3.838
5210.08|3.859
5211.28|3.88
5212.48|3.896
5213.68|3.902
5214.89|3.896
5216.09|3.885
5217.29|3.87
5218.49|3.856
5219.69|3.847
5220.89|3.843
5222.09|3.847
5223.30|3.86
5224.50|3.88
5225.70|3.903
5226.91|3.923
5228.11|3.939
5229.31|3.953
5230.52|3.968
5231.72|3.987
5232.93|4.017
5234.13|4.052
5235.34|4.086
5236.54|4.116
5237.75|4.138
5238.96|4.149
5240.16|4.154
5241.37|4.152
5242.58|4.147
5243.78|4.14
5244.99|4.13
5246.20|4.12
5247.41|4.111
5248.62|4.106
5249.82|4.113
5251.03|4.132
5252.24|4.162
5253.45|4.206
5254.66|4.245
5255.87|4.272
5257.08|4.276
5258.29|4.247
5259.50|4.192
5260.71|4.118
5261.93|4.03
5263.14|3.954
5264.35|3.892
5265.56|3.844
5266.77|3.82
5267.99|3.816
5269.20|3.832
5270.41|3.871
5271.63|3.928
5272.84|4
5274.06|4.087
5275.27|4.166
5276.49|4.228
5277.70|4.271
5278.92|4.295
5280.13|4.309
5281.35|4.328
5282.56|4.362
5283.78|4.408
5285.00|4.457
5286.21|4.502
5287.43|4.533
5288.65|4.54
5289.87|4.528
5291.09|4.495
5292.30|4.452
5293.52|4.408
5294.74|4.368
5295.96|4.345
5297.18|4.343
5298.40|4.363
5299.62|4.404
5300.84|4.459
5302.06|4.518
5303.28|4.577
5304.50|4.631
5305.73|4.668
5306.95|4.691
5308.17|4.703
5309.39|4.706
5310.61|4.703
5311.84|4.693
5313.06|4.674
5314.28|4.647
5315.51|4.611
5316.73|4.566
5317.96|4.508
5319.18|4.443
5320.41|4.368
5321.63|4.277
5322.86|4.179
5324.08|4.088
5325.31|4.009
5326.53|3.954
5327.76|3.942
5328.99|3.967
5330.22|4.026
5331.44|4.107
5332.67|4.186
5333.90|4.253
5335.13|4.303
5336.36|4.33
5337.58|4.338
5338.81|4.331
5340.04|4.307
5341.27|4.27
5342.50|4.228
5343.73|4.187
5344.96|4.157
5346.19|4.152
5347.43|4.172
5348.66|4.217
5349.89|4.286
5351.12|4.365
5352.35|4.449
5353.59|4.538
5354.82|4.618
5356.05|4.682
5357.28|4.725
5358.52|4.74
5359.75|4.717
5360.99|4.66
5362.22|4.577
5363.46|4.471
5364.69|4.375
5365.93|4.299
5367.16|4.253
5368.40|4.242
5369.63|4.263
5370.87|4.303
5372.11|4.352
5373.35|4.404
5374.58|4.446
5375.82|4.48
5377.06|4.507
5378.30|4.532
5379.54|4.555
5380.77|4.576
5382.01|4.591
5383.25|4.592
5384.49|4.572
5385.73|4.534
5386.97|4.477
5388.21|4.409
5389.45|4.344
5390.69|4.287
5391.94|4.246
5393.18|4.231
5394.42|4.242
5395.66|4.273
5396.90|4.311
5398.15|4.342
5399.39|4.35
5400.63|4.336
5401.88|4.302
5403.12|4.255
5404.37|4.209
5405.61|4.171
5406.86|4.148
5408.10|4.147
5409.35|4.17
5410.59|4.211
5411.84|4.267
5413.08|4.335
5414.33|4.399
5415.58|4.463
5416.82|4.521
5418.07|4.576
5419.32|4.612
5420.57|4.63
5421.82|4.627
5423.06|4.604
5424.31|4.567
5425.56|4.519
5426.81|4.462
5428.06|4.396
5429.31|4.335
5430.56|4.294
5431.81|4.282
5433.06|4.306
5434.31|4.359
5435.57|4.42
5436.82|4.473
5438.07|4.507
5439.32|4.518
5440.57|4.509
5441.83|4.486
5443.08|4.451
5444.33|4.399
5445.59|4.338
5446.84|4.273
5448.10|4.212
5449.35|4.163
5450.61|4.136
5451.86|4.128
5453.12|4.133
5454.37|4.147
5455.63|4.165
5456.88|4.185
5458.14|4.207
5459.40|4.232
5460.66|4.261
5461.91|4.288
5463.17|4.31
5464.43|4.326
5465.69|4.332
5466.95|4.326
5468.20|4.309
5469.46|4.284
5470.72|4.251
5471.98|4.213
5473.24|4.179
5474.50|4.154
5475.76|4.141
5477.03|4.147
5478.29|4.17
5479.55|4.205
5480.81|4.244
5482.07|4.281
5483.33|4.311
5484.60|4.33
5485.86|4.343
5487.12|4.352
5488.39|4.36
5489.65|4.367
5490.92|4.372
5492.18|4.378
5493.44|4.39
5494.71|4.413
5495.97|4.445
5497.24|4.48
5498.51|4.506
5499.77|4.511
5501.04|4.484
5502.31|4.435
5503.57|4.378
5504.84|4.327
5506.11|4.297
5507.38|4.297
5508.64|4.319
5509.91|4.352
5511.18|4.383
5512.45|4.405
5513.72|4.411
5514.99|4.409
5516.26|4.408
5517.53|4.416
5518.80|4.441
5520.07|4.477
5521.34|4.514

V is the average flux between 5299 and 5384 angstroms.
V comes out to 4.41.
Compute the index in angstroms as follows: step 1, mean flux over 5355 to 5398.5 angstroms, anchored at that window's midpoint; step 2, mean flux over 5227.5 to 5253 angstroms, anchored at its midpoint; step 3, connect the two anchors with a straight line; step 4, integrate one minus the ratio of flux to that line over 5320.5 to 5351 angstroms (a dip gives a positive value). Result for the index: 1.10 angstroms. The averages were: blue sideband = 4.09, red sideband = 4.45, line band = 4.18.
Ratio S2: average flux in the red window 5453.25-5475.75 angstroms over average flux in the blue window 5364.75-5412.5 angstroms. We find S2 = 1.0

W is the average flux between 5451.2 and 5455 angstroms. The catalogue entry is 4.14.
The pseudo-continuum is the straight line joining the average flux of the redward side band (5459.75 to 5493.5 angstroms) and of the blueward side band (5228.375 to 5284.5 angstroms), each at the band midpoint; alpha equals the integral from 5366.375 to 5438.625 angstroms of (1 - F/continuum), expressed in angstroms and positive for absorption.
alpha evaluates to -2.9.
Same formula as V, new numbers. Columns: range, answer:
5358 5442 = 4.41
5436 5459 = 4.3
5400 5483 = 4.32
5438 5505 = 4.31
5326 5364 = 4.33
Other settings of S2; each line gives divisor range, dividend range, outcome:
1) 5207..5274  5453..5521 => 1.08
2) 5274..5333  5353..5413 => 1.00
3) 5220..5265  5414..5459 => 1.08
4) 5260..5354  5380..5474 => 1.01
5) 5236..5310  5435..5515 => 1.02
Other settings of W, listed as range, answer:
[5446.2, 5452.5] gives 4.18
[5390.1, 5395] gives 4.25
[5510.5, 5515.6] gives 4.4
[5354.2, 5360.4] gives 4.7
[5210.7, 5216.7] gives 3.89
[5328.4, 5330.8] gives 3.99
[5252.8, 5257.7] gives 4.25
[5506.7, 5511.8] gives 4.34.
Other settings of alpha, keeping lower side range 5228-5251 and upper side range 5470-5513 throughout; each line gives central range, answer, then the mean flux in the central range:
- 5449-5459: 0.3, 4.16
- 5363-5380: -0.7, 4.39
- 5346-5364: -1.3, 4.5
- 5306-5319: -1.5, 4.65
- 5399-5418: -0.2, 4.29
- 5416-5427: -0.8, 4.57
